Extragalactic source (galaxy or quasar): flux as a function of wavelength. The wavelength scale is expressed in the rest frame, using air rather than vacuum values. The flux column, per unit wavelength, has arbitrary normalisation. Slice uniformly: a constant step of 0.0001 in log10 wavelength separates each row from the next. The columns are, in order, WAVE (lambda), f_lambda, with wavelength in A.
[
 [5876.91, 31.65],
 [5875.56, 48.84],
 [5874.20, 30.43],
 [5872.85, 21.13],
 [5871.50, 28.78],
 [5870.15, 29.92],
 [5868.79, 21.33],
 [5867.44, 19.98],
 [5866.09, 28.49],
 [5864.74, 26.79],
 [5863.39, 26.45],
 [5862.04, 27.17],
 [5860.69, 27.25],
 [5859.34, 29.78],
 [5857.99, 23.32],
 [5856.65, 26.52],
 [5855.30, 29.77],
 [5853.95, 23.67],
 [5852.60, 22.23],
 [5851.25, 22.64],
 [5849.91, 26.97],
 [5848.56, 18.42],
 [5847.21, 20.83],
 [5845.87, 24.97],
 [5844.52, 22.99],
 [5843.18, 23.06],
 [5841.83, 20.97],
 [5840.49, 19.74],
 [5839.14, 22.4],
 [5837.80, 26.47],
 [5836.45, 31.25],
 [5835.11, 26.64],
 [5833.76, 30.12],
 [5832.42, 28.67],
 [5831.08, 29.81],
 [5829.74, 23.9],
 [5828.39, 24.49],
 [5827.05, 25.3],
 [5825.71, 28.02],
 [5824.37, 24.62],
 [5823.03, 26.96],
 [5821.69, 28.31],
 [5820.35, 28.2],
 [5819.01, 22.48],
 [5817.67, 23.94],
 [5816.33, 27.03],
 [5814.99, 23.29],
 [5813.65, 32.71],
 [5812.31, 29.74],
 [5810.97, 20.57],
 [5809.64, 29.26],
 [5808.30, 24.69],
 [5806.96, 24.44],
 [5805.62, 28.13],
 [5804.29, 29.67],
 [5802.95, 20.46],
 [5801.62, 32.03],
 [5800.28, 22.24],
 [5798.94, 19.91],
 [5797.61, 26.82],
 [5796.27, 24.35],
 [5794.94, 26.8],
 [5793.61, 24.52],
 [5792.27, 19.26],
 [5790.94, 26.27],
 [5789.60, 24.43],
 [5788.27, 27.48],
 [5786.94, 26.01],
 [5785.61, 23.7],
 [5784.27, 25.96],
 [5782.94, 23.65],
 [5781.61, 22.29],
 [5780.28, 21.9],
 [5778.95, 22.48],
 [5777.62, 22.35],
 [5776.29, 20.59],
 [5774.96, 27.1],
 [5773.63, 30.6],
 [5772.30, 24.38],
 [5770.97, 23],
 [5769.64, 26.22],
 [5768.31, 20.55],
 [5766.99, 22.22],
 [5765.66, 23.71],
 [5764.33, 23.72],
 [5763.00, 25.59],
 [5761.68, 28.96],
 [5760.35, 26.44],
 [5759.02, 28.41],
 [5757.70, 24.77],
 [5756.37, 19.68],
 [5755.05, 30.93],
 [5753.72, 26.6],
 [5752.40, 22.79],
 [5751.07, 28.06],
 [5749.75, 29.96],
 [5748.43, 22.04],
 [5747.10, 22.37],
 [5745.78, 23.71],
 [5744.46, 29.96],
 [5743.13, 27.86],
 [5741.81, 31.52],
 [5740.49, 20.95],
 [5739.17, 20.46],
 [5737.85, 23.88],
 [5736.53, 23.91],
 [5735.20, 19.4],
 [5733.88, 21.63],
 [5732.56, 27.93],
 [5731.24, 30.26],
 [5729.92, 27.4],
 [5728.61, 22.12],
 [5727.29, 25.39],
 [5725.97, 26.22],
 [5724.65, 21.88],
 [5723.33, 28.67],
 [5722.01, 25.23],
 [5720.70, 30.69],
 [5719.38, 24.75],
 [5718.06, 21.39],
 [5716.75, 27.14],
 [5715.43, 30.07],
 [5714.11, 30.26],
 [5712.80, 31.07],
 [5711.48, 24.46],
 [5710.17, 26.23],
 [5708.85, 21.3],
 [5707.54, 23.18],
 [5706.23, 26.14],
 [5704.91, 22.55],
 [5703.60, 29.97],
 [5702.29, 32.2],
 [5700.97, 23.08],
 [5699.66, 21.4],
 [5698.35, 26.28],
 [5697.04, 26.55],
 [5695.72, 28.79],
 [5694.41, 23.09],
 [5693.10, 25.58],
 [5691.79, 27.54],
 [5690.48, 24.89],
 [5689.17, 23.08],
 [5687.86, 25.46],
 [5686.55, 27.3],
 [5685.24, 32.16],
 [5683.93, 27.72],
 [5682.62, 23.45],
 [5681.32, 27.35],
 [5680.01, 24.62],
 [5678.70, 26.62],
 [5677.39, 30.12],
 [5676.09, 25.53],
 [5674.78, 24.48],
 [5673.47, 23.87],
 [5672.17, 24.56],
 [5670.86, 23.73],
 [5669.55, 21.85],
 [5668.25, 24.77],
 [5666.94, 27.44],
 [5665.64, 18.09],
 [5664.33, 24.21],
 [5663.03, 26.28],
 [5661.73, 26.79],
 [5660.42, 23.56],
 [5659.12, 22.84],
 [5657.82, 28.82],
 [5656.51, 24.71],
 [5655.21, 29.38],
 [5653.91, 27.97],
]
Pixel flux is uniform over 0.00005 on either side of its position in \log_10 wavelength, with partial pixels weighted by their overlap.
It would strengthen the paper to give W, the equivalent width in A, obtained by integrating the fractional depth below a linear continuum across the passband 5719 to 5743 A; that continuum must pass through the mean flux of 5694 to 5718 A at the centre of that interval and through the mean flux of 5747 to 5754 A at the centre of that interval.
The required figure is 0.6 A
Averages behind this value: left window 26.2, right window 25.5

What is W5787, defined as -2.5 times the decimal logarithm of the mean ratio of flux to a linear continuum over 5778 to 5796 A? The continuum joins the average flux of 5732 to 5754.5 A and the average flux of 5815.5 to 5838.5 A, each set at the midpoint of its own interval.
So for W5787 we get 0.07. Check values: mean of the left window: 24.9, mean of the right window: 26.8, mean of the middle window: 24.2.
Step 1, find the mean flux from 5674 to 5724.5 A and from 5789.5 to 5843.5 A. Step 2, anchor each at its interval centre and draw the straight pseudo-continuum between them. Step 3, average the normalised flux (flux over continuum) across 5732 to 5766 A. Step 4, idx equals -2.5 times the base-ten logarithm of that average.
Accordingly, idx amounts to 0.03 mag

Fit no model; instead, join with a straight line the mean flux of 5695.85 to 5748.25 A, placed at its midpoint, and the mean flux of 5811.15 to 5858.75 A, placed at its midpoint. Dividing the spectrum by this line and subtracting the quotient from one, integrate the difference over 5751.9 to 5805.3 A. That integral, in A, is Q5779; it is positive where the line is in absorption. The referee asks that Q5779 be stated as 1.6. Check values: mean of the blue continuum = 25.6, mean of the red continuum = 25.4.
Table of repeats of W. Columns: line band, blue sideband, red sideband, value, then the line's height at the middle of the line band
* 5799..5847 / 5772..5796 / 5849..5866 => -1.0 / 25.3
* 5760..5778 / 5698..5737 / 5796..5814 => 0.8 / 25.9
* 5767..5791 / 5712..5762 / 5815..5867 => 1.3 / 25.7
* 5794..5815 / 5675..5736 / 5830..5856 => -0.7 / 25.1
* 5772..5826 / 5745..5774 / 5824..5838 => 2.2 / 26.3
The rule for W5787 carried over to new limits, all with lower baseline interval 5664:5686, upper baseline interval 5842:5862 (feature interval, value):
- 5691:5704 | -0.05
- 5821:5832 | -0.08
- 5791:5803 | 0.02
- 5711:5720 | -0.08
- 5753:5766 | -0.04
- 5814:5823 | -0.05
